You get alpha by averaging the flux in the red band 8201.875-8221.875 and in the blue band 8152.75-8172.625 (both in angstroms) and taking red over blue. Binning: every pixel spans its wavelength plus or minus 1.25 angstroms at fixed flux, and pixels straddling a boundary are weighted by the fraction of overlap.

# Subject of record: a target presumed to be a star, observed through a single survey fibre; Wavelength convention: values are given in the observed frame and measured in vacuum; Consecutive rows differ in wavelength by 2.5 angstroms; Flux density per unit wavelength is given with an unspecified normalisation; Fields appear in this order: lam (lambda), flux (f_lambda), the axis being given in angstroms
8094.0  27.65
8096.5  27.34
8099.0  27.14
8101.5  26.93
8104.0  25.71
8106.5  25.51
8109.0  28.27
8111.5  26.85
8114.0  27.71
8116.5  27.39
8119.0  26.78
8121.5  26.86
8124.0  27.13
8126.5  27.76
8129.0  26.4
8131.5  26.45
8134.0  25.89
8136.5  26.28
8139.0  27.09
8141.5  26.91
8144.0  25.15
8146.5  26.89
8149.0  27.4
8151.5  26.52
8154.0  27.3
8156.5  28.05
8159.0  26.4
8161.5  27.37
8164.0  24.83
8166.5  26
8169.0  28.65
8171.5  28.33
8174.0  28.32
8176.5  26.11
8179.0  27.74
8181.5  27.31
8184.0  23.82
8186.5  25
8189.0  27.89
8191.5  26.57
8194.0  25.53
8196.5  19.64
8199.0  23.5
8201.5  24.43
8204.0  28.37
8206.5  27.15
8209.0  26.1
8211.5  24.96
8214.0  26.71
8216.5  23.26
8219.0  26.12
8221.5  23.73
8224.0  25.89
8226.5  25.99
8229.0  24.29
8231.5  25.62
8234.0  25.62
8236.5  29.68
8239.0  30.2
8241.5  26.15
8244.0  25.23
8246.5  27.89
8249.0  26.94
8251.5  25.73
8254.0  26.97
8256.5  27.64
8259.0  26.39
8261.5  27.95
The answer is 1.0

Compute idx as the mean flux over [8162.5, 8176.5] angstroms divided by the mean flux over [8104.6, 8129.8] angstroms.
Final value 1.00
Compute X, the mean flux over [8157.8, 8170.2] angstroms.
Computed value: 26.6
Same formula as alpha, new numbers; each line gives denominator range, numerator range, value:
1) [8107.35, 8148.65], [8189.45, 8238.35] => 0.95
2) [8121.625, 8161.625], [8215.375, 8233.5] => 0.93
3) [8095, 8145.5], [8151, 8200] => 0.98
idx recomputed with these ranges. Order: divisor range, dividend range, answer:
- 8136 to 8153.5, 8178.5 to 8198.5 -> 0.95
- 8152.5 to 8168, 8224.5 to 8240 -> 1.00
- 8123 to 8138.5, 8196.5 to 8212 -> 0.95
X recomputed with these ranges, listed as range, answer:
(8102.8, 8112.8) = 26.6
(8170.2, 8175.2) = 28.3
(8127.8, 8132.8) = 26.4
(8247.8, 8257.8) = 26.8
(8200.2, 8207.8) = 26.6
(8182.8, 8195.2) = 25.8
